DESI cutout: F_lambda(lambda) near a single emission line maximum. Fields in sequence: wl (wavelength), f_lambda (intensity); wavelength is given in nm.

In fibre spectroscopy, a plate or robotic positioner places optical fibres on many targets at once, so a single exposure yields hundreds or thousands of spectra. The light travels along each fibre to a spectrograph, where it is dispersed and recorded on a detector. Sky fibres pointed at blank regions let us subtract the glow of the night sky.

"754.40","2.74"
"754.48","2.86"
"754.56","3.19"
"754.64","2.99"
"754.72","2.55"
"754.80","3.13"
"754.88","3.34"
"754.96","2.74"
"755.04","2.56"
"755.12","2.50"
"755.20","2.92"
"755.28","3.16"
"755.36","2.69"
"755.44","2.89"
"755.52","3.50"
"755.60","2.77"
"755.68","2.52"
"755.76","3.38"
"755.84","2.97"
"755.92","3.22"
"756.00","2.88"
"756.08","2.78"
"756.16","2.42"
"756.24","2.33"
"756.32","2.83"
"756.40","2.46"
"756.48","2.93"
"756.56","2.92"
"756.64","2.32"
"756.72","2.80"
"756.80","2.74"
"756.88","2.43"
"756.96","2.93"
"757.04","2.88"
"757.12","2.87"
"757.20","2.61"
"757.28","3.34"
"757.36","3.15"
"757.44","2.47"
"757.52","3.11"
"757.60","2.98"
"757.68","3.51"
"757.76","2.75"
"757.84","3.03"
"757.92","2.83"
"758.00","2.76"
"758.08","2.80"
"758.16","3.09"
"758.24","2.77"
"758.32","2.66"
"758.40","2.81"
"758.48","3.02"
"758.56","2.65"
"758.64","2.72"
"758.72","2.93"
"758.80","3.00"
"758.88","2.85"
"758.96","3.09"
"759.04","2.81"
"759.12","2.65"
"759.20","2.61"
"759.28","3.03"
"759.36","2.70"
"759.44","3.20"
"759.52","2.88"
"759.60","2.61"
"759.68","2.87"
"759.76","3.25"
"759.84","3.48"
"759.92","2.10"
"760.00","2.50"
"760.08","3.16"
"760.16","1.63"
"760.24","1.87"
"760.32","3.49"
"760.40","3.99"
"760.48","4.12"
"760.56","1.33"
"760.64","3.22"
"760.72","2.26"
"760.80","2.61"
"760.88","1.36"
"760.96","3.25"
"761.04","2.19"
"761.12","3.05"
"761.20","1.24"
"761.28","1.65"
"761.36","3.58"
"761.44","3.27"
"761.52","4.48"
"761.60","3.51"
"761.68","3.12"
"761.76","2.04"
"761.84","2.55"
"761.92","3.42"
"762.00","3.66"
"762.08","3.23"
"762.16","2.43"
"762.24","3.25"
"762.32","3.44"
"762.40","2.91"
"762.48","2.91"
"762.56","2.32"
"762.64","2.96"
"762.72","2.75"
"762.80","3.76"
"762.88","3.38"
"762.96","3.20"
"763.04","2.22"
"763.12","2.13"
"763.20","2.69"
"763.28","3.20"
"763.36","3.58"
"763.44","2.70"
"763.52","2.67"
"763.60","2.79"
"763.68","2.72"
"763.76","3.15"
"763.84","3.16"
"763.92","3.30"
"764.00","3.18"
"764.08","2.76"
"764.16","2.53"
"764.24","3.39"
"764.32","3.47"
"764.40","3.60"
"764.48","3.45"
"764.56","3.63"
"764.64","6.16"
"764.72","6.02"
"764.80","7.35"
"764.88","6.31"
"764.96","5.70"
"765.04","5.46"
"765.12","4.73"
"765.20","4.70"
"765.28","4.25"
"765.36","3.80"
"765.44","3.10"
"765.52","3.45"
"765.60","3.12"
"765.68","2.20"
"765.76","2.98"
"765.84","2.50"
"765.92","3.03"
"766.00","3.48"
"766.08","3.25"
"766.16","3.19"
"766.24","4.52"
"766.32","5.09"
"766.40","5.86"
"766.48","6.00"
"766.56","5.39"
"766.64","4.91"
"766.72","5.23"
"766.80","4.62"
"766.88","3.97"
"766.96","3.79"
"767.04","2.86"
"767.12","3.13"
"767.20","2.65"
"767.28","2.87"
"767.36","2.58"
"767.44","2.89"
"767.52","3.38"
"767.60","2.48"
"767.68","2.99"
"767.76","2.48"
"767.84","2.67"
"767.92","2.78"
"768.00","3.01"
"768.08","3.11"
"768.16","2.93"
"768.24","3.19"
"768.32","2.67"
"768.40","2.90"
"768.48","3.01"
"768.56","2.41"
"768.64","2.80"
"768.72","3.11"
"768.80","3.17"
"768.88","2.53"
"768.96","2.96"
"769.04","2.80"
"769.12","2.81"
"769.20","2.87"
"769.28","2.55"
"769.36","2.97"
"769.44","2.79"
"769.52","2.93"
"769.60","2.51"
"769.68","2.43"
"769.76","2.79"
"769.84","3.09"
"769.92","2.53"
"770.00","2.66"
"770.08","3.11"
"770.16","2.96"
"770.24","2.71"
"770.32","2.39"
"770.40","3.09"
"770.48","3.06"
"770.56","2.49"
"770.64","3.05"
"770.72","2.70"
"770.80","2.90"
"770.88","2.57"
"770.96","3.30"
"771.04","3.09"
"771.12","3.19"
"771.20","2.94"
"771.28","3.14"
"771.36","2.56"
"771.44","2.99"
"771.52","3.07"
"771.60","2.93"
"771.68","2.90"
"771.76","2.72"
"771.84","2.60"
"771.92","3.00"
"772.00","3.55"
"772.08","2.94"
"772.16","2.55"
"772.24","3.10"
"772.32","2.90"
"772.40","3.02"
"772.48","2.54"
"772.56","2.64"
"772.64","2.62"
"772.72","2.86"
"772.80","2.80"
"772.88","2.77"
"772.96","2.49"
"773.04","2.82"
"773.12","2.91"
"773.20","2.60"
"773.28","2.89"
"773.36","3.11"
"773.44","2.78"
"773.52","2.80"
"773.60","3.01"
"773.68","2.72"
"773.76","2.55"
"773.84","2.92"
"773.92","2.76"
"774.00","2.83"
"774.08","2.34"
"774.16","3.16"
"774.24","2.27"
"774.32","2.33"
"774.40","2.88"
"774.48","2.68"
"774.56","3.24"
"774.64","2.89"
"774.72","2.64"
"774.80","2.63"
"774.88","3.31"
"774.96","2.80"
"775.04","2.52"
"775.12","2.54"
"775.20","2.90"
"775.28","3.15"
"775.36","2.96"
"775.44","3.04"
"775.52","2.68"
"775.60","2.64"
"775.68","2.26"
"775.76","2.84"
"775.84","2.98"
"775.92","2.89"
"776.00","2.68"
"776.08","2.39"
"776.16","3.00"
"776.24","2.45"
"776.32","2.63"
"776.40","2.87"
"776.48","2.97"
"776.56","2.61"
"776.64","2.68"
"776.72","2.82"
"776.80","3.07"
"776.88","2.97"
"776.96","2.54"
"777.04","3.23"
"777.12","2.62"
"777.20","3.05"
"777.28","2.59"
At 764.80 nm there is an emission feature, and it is [S II]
